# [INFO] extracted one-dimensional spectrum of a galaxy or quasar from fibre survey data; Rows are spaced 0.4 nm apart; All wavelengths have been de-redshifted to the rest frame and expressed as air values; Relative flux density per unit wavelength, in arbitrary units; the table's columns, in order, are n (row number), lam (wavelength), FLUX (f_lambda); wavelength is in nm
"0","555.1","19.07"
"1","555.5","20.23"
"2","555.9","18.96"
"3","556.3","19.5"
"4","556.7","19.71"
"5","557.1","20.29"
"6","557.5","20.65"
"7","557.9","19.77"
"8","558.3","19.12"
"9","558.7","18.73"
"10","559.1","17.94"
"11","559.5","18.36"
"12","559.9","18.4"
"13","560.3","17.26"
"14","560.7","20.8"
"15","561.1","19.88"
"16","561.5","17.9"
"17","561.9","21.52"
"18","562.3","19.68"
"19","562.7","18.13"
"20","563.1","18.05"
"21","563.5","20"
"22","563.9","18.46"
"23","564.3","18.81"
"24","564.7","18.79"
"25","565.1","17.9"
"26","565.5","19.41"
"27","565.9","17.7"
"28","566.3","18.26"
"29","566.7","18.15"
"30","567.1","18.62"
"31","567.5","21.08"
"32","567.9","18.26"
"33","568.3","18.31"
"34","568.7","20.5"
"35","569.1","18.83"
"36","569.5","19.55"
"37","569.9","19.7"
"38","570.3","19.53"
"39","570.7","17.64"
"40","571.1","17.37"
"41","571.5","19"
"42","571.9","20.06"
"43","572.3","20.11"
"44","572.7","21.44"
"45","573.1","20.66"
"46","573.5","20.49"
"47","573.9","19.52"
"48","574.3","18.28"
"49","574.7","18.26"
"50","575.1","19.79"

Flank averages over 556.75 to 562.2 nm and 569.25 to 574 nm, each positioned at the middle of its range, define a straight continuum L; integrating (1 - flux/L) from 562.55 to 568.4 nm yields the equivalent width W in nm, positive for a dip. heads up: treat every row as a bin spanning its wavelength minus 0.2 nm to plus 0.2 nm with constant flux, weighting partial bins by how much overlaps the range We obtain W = 0.23 nm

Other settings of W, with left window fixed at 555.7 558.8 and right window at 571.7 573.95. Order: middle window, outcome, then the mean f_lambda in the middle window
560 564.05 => 0.15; 19.2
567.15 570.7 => 0.16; 19.3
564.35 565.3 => 0.08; 18.4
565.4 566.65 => 0.11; 18.3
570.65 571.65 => 0.12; 18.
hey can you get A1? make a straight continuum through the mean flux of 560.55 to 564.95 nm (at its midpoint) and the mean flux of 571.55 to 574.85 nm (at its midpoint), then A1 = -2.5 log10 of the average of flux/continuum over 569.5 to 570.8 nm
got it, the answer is 0.03 mag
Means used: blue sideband 19.2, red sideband 19.8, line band 19.1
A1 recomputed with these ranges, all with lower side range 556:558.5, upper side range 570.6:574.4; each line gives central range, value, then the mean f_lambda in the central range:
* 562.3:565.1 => 0.055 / 18.7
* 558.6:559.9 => 0.083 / 18.3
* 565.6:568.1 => 0.053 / 18.7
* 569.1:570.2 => 0.006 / 19.5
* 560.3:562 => 0.007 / 19.6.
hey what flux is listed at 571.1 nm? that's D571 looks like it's 17.37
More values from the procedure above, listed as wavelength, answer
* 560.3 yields 17.26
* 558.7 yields 18.73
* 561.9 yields 21.52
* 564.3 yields 18.81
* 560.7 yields 20.8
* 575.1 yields 19.79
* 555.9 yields 18.96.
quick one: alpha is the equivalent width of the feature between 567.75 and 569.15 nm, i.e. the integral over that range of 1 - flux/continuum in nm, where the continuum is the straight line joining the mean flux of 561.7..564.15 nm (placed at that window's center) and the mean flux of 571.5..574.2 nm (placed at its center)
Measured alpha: 0.06 nm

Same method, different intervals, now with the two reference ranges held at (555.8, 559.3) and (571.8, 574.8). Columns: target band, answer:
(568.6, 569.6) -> 0.01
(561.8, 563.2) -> 0.02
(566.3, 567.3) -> 0.07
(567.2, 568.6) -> 0.03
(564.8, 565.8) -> 0.06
